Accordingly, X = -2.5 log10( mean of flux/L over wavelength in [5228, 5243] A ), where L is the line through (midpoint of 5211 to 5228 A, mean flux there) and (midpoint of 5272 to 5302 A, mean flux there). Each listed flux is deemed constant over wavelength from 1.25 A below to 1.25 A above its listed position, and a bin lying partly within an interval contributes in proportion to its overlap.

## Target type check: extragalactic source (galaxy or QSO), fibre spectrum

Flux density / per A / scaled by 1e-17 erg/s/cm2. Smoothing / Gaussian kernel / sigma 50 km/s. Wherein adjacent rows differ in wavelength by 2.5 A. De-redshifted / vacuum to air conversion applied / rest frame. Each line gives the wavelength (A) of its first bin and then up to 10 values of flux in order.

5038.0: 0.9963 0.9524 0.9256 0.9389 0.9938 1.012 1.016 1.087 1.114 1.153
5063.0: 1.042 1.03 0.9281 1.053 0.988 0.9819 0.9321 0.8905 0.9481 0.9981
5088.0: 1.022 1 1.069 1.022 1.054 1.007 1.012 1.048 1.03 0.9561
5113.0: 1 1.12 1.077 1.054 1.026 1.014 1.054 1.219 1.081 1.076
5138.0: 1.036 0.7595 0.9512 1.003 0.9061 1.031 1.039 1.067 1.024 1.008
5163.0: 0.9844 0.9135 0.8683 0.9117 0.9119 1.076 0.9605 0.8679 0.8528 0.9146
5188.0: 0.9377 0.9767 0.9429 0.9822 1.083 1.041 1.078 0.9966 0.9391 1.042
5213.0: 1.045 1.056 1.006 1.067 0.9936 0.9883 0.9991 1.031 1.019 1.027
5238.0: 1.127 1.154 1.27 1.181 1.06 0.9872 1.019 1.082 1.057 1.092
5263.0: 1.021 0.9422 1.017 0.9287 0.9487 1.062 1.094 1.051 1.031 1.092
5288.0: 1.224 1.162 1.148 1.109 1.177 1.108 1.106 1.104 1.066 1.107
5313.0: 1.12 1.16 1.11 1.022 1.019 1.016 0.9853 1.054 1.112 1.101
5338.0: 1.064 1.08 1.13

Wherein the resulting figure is -0.04 mag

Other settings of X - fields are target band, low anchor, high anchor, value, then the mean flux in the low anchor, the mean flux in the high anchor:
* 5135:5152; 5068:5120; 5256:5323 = 0.070 mag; 1.01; 1.08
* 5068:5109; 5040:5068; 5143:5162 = 0.017 mag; 1.02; 1.01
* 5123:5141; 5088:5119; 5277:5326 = -0.003 mag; 1.03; 1.1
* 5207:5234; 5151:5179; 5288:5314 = 0.023 mag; 0.98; 1.13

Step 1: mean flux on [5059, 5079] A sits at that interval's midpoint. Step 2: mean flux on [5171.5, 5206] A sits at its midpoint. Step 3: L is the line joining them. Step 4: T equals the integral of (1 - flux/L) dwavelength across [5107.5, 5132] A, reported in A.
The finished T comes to -1.4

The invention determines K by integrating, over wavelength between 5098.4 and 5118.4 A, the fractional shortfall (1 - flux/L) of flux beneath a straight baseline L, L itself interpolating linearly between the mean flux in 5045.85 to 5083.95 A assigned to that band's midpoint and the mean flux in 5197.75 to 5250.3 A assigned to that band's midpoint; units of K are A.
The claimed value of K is -0.2 A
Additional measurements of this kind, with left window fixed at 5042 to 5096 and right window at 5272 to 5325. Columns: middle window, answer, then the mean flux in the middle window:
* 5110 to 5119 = -0.2 A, 1.04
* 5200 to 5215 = 0.5 A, 1.02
